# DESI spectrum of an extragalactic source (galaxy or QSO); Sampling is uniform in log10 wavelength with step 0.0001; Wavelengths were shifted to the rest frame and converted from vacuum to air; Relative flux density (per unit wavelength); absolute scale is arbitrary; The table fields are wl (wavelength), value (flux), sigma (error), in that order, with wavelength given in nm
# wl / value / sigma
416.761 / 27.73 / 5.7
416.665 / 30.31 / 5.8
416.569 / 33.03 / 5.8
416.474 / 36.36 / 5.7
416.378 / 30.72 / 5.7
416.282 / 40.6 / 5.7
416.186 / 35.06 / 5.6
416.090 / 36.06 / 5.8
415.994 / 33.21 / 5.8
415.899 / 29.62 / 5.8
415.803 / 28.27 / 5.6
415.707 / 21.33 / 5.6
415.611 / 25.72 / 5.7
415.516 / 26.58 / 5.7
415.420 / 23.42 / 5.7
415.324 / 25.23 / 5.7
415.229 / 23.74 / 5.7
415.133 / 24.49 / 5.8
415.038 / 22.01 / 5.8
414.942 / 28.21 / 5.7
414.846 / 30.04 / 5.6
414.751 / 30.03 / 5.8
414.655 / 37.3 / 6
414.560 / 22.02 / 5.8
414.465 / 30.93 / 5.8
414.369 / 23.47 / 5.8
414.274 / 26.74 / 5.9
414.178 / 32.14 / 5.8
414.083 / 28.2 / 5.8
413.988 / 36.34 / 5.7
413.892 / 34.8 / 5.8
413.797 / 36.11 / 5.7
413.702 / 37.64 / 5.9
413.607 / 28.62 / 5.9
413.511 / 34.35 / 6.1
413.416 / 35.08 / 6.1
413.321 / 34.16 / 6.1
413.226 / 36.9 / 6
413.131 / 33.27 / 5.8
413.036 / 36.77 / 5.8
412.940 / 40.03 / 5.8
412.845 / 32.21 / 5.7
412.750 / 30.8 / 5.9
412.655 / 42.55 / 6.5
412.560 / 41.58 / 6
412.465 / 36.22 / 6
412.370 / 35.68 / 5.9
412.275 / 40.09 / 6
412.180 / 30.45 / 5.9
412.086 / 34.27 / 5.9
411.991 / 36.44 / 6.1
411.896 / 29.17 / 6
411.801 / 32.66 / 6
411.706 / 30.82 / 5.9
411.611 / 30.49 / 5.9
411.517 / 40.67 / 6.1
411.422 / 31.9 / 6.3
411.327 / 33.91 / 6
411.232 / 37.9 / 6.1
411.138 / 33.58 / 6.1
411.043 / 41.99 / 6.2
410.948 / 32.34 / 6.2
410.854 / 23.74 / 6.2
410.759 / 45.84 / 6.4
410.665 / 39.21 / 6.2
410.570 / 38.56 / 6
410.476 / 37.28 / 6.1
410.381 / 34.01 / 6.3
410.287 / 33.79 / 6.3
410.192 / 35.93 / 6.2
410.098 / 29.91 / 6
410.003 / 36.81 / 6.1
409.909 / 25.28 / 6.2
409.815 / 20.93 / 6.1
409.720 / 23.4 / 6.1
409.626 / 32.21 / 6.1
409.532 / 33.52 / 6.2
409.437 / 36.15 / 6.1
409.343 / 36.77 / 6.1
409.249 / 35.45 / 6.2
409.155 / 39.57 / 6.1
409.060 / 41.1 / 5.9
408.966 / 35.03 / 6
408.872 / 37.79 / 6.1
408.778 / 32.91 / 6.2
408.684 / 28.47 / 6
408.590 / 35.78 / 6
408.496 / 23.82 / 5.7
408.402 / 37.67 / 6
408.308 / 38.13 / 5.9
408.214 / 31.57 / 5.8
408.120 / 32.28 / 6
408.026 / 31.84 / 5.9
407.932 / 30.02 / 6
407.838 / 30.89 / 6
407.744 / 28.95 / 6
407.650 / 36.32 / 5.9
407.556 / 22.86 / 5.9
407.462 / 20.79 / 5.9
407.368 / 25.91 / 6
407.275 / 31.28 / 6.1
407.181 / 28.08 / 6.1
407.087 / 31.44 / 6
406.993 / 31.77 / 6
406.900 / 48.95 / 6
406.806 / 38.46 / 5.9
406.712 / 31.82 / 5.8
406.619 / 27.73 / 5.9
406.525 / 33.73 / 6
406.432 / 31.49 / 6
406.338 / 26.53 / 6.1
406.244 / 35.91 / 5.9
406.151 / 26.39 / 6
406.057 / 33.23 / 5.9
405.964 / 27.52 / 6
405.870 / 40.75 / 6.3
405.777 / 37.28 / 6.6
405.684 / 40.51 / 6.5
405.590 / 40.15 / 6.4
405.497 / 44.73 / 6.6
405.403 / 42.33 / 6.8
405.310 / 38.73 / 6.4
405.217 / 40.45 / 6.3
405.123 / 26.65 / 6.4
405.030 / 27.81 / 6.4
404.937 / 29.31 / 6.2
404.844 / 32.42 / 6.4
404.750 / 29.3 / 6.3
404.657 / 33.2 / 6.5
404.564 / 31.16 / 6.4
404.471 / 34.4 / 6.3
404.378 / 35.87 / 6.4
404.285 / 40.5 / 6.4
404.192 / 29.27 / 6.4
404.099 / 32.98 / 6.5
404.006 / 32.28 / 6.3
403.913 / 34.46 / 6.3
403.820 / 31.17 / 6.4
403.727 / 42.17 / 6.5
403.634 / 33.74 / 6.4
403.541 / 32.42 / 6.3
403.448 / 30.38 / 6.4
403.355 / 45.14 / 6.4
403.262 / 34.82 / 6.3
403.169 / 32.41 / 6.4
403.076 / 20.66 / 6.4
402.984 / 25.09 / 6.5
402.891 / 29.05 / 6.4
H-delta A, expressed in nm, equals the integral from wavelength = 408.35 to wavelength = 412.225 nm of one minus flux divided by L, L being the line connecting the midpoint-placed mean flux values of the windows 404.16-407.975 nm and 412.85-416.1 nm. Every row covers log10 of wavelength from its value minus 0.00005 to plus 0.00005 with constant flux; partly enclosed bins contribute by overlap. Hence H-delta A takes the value -0.27 nm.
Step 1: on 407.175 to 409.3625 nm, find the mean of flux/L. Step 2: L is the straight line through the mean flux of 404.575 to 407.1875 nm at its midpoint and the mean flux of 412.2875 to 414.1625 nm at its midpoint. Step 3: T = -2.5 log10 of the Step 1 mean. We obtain 0.08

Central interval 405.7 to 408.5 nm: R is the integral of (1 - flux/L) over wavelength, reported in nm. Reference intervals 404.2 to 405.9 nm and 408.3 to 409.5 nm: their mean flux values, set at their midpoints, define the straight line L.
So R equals 0.27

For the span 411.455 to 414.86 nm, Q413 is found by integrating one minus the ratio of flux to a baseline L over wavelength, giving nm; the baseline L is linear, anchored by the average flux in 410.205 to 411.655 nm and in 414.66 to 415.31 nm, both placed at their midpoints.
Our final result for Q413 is -0.30 nm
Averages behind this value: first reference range 35.7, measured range 33.6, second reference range 27.1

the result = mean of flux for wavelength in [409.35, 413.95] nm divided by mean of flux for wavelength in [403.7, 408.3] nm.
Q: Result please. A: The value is 1.0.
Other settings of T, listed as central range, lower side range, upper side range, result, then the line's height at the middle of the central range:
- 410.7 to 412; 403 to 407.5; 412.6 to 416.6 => -0.08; 32.1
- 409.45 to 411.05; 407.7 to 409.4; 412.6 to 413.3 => 0.05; 34.7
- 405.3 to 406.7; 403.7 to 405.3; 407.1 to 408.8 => -0.10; 32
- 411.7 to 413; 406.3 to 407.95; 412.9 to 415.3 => -0.14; 31.2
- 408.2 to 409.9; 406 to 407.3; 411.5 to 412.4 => 0.00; 33.2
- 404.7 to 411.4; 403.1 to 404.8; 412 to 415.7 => -0.01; 33.1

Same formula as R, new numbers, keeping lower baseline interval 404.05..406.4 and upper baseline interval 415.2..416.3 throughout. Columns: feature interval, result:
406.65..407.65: 0.06 nm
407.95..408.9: -0.01 nm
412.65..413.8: -0.18 nm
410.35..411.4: -0.16 nm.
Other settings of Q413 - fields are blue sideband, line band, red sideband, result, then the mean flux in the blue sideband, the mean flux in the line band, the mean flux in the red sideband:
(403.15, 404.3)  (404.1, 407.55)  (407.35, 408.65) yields -0.08 nm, 34.6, 33.4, 30.6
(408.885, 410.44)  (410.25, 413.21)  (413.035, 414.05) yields -0.12 nm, 33.2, 35.4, 34.7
